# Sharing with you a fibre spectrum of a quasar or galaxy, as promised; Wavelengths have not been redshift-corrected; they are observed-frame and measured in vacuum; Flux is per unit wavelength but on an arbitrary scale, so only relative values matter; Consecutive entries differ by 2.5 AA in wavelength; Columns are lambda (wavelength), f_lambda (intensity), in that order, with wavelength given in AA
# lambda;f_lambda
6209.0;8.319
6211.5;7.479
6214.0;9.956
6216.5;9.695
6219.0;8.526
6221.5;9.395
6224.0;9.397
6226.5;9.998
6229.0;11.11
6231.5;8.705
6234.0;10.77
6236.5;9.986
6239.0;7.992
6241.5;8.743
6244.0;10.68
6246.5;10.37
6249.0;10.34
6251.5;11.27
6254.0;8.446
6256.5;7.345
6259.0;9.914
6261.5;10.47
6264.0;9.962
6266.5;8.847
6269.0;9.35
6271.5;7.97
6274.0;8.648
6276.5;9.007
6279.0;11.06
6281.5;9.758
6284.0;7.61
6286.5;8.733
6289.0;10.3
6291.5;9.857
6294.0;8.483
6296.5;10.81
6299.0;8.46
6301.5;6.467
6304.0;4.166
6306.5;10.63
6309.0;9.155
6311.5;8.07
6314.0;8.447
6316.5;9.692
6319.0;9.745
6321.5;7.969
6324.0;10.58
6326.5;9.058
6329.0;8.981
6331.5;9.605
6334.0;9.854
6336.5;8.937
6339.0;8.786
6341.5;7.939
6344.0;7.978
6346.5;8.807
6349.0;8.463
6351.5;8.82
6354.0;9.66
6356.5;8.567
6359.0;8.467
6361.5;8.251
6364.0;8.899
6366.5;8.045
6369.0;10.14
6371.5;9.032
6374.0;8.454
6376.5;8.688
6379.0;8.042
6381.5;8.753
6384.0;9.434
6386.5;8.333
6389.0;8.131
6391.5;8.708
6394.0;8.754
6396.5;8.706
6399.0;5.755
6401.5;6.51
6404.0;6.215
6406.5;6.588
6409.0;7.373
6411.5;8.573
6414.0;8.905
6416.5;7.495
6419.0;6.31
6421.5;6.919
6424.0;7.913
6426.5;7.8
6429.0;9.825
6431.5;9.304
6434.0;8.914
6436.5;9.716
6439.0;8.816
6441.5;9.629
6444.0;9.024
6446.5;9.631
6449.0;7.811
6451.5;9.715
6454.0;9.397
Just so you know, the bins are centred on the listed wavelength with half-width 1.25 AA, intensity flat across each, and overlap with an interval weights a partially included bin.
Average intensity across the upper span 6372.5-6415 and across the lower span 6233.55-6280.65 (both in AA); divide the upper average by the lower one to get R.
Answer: 0.84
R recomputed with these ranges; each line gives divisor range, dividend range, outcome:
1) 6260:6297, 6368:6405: 0.88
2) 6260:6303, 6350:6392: 0.96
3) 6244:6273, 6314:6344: 0.96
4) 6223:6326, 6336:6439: 0.90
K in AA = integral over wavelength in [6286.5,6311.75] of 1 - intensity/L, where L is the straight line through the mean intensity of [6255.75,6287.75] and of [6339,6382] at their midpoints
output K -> 0.9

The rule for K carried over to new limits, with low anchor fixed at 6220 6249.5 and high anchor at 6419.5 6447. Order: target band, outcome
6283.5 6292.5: 0.3 AA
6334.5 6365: 1.8 AA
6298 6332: 2.7 AA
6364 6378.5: 0.4 AA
